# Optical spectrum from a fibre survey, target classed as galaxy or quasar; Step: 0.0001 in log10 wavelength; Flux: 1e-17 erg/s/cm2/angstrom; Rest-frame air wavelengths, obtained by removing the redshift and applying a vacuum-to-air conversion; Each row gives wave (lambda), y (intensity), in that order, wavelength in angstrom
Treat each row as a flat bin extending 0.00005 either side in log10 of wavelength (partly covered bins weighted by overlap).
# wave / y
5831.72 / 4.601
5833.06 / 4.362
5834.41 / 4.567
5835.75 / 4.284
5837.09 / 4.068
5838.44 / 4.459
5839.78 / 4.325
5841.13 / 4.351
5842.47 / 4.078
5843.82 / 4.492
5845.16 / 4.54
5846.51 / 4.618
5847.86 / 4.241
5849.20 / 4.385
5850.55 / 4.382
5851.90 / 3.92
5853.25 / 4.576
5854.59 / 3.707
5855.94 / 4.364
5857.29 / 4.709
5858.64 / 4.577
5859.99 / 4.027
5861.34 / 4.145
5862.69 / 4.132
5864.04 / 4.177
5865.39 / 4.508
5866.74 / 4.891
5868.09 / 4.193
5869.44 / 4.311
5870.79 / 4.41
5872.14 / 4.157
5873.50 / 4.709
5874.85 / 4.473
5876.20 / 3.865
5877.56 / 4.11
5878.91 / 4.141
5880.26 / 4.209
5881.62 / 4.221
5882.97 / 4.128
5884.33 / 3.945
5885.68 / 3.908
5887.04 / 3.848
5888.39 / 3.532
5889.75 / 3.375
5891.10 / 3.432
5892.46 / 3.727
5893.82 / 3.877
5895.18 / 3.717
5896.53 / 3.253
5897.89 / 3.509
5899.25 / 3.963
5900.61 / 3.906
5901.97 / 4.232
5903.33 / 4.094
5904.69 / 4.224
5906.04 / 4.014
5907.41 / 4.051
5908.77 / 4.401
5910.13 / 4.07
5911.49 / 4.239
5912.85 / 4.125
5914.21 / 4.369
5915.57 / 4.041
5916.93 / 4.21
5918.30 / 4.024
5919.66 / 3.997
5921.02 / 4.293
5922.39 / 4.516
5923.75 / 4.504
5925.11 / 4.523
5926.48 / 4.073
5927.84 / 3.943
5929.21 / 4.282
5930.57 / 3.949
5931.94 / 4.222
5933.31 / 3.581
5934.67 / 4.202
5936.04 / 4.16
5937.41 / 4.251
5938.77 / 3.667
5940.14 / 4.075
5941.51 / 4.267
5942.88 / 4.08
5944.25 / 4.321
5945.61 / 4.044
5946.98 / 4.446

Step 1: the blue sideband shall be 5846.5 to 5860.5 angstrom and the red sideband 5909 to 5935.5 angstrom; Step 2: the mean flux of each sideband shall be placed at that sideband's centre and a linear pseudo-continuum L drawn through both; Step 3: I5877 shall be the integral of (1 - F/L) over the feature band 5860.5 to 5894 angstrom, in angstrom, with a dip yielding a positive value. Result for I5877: 1.3 angstrom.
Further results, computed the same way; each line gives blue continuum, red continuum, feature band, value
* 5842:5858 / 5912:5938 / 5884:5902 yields 2.3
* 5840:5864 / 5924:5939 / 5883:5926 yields 1.7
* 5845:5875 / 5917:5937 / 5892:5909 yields 1.3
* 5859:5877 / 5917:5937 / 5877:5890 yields 1.0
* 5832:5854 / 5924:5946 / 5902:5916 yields 0.0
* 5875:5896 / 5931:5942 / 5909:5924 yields -0.9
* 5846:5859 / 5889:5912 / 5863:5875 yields -0.7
